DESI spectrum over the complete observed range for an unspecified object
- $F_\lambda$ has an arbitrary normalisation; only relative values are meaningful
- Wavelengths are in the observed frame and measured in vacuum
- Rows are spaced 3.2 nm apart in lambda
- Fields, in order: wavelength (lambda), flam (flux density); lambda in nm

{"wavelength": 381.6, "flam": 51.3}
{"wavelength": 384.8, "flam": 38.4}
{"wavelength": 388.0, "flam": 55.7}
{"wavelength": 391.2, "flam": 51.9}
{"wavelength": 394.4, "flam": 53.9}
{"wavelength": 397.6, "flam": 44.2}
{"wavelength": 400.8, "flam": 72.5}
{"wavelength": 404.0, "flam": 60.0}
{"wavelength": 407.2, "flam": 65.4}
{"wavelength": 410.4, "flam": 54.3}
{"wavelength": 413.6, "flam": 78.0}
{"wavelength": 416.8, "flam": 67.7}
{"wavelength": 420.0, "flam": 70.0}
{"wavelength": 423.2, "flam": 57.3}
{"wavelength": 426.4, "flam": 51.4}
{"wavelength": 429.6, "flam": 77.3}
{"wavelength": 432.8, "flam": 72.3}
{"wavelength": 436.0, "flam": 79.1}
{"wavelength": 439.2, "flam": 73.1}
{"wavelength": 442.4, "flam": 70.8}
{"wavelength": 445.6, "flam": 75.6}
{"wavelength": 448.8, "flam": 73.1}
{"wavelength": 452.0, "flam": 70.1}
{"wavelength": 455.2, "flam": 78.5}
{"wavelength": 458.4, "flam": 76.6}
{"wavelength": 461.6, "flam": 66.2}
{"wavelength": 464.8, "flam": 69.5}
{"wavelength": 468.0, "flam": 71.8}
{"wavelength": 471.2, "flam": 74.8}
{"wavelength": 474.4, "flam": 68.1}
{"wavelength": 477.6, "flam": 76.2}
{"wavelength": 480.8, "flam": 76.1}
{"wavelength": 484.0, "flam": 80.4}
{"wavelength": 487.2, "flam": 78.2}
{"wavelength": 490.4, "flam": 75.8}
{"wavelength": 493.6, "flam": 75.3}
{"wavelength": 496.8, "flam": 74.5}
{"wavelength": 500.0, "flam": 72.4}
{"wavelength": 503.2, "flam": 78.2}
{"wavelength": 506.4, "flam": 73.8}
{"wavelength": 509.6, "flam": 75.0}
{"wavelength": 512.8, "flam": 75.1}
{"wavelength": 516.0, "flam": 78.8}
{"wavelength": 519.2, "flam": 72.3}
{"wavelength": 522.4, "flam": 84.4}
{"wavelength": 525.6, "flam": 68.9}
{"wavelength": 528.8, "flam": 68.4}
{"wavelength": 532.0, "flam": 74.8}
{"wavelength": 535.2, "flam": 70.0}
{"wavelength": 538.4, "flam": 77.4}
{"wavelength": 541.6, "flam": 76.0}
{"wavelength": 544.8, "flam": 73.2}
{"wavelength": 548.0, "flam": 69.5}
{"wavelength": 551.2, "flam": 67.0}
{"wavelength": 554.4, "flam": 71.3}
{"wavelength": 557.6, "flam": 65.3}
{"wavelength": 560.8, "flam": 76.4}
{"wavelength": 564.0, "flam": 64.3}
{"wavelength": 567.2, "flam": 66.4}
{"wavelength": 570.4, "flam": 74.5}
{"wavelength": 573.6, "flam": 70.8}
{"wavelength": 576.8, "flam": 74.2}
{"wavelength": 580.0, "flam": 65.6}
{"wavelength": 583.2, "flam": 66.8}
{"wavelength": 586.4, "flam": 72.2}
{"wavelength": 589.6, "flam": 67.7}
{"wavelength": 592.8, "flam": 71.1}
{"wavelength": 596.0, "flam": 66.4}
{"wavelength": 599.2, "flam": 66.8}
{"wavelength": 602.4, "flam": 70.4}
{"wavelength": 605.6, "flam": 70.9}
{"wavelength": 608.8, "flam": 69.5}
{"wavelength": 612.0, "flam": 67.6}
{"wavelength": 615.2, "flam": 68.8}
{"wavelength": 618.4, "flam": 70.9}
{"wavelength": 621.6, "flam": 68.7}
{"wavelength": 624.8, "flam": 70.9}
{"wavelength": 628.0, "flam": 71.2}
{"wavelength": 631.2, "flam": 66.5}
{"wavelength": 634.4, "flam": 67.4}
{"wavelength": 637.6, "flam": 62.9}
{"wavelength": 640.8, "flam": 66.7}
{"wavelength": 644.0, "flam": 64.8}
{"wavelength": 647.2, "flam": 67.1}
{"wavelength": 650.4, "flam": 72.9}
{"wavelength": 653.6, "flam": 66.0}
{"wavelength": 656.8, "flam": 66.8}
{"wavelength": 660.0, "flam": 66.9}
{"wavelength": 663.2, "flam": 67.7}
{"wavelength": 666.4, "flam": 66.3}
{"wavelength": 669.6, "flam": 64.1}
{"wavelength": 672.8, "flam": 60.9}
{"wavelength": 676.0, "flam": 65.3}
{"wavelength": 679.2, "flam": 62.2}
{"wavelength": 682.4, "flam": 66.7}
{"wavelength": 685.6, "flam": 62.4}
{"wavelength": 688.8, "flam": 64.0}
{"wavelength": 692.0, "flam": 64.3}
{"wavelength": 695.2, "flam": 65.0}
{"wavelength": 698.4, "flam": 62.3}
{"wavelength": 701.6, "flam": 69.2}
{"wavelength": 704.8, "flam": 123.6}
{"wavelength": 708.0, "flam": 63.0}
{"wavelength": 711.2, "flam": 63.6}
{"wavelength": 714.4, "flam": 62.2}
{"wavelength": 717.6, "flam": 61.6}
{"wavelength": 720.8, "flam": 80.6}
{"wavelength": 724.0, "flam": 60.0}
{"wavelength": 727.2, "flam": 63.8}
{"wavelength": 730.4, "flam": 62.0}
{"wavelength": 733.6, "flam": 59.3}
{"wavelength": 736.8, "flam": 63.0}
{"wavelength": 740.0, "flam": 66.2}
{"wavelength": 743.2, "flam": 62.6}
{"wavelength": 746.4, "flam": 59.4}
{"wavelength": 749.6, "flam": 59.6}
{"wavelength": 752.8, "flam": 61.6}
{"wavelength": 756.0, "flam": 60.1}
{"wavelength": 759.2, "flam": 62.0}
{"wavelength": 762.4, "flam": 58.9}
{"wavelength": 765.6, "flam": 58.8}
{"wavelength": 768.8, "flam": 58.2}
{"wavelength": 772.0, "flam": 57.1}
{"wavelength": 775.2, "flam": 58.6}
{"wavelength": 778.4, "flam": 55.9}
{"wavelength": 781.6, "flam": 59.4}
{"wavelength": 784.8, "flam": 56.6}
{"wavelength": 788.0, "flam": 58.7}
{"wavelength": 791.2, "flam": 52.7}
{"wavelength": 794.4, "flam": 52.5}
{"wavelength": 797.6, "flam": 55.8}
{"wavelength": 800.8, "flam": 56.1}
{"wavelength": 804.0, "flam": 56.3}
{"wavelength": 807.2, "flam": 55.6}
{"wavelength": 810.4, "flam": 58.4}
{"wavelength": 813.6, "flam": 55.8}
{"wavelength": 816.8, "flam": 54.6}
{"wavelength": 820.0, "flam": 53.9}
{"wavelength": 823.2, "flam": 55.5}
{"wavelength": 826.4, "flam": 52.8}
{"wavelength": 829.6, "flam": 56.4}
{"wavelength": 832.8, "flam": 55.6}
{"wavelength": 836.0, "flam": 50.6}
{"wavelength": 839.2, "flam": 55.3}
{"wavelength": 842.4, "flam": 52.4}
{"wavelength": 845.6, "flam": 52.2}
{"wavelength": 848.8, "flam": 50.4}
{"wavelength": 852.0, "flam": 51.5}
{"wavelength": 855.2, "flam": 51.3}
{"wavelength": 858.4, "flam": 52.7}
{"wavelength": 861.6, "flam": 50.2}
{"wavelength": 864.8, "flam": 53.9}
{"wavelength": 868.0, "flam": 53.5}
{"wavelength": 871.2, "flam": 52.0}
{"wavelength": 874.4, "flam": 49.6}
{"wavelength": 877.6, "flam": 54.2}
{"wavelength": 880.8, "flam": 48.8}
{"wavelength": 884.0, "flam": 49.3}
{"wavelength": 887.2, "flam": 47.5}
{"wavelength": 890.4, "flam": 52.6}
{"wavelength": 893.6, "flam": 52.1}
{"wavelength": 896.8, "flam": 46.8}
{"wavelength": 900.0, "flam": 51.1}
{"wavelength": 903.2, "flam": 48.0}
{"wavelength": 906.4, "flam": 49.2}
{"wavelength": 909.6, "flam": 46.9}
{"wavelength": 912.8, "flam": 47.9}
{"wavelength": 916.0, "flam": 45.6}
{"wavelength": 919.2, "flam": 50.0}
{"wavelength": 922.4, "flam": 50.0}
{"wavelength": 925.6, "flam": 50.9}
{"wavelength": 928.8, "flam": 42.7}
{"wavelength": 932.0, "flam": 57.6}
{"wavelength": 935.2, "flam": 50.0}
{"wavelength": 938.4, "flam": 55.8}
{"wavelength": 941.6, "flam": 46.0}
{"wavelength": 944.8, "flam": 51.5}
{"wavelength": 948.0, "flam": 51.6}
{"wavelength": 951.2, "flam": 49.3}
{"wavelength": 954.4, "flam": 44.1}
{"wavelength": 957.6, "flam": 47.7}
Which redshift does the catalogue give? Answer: 0.072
